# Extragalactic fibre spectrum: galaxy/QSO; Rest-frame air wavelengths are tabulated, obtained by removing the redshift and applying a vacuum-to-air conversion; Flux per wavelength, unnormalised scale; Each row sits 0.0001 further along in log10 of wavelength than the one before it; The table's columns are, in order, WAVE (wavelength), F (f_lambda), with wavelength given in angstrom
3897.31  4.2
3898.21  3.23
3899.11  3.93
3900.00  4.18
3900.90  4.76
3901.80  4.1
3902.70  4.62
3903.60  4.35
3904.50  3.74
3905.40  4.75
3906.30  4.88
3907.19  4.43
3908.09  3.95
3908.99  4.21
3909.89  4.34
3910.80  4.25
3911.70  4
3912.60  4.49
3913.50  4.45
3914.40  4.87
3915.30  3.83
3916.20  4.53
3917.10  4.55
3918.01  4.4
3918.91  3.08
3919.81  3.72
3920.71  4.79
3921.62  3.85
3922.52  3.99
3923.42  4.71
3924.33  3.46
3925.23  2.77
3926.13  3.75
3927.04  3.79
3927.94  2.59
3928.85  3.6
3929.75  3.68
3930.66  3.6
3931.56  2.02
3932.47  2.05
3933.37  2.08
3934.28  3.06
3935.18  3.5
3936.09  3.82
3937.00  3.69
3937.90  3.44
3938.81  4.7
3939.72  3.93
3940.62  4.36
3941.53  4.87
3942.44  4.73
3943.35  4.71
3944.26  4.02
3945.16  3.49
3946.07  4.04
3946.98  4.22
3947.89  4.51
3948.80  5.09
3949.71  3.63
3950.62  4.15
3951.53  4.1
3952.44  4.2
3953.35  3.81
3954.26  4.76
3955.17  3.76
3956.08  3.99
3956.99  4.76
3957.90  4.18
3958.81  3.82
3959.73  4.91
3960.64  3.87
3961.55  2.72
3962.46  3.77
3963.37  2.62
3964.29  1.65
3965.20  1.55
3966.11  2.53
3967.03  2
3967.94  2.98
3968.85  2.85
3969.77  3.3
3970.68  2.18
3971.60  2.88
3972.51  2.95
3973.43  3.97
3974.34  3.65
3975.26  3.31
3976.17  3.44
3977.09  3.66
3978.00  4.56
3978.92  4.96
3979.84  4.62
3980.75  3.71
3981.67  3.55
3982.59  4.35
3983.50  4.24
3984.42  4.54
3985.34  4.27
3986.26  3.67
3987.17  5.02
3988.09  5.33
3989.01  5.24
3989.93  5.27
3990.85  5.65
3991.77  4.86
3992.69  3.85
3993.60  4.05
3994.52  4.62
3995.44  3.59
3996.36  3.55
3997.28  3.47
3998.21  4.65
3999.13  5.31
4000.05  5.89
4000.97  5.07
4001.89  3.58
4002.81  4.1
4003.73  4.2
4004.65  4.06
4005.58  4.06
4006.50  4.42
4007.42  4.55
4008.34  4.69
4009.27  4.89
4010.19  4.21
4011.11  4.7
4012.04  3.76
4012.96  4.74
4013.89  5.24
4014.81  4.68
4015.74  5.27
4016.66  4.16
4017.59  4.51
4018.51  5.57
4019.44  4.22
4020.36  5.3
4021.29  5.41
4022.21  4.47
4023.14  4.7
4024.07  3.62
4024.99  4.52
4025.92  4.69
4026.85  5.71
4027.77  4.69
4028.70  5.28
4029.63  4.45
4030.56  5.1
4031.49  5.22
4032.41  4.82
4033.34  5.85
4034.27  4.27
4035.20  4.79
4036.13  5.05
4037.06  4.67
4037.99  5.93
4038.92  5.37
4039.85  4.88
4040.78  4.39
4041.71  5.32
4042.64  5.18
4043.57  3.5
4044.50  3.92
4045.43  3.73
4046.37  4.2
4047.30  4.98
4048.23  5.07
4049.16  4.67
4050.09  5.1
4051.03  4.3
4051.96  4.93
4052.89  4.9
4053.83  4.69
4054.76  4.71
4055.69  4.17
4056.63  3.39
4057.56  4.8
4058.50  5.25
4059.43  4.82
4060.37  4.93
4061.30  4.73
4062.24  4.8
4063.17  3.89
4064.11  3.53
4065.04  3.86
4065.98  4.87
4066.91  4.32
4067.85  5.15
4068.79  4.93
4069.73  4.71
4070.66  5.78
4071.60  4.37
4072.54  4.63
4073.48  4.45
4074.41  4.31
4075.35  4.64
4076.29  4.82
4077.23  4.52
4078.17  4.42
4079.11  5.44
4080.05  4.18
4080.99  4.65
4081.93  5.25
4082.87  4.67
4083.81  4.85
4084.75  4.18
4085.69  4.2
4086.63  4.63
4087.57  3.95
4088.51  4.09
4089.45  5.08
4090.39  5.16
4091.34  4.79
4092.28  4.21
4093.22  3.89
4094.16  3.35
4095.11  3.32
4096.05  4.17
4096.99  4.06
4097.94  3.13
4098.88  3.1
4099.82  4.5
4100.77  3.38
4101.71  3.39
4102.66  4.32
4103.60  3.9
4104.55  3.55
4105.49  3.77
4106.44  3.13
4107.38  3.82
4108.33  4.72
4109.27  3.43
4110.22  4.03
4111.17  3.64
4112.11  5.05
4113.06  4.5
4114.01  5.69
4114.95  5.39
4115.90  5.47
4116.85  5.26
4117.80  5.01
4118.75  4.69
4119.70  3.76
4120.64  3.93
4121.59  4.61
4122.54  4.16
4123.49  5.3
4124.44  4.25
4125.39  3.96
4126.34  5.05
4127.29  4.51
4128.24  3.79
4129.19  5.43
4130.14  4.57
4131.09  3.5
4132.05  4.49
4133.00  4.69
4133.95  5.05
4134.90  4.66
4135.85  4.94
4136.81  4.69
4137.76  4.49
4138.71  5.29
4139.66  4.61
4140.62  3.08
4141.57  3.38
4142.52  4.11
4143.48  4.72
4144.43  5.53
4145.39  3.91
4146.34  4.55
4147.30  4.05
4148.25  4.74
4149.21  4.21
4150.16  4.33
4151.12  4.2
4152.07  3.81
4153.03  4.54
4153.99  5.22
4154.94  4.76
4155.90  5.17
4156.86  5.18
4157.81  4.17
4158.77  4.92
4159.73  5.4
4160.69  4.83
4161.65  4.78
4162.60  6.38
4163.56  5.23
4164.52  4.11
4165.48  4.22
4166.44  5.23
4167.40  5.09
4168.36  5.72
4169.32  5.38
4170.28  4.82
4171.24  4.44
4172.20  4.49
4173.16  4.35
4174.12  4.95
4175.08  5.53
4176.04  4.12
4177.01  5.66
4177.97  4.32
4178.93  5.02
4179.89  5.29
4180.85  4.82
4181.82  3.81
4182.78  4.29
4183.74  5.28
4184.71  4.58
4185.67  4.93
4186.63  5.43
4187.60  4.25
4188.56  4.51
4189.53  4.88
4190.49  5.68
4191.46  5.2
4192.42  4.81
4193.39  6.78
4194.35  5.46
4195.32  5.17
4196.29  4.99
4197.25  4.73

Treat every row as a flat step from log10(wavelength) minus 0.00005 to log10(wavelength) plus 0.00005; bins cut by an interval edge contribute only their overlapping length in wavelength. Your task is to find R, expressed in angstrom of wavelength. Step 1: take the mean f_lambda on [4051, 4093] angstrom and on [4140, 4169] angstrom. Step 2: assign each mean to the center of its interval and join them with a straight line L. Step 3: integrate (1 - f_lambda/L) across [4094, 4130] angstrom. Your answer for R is 3.0 angstrom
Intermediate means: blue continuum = 4.6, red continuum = 4.66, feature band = 4.24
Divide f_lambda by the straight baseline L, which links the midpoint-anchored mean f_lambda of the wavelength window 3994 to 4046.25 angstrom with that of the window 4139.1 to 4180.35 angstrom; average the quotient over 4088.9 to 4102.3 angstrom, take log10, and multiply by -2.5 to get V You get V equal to 0.18 mag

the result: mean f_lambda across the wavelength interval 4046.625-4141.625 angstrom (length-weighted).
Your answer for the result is 4.45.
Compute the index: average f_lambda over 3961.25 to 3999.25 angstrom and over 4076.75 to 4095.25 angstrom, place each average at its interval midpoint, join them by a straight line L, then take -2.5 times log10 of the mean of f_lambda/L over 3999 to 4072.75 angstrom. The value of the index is -0.137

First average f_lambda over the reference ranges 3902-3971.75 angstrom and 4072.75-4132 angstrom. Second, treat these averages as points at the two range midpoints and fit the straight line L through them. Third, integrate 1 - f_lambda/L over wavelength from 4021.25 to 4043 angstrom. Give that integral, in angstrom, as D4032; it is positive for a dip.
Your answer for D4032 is -4.3 angstrom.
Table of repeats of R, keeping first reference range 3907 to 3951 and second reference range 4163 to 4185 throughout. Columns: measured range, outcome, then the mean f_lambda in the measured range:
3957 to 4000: 2.6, 3.85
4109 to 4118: -0.3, 4.77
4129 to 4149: 0.9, 4.48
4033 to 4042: -1.5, 5.03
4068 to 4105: 1.3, 4.34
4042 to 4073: -1.3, 4.57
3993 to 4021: -2.0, 4.51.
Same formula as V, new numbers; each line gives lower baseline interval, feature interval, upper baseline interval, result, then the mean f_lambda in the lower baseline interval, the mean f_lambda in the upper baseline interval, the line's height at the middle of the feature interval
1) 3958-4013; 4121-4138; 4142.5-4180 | 0.02 mag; 3.97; 4.79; 4.64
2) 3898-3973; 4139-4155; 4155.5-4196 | 0.12 mag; 3.79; 4.97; 4.83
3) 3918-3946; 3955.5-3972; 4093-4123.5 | 0.19 mag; 3.68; 4.15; 3.76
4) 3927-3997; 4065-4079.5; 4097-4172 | -0.11 mag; 3.81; 4.5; 4.25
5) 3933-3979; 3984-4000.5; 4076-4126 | -0.20 mag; 3.67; 4.32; 3.83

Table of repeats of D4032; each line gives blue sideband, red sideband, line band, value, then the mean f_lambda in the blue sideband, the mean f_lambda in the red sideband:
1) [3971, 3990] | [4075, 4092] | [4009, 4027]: -1.7 angstrom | 4.11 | 4.63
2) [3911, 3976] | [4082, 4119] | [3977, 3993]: -3.0 angstrom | 3.69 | 4.25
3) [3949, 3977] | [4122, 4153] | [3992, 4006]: -2.5 angstrom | 3.43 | 4.44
